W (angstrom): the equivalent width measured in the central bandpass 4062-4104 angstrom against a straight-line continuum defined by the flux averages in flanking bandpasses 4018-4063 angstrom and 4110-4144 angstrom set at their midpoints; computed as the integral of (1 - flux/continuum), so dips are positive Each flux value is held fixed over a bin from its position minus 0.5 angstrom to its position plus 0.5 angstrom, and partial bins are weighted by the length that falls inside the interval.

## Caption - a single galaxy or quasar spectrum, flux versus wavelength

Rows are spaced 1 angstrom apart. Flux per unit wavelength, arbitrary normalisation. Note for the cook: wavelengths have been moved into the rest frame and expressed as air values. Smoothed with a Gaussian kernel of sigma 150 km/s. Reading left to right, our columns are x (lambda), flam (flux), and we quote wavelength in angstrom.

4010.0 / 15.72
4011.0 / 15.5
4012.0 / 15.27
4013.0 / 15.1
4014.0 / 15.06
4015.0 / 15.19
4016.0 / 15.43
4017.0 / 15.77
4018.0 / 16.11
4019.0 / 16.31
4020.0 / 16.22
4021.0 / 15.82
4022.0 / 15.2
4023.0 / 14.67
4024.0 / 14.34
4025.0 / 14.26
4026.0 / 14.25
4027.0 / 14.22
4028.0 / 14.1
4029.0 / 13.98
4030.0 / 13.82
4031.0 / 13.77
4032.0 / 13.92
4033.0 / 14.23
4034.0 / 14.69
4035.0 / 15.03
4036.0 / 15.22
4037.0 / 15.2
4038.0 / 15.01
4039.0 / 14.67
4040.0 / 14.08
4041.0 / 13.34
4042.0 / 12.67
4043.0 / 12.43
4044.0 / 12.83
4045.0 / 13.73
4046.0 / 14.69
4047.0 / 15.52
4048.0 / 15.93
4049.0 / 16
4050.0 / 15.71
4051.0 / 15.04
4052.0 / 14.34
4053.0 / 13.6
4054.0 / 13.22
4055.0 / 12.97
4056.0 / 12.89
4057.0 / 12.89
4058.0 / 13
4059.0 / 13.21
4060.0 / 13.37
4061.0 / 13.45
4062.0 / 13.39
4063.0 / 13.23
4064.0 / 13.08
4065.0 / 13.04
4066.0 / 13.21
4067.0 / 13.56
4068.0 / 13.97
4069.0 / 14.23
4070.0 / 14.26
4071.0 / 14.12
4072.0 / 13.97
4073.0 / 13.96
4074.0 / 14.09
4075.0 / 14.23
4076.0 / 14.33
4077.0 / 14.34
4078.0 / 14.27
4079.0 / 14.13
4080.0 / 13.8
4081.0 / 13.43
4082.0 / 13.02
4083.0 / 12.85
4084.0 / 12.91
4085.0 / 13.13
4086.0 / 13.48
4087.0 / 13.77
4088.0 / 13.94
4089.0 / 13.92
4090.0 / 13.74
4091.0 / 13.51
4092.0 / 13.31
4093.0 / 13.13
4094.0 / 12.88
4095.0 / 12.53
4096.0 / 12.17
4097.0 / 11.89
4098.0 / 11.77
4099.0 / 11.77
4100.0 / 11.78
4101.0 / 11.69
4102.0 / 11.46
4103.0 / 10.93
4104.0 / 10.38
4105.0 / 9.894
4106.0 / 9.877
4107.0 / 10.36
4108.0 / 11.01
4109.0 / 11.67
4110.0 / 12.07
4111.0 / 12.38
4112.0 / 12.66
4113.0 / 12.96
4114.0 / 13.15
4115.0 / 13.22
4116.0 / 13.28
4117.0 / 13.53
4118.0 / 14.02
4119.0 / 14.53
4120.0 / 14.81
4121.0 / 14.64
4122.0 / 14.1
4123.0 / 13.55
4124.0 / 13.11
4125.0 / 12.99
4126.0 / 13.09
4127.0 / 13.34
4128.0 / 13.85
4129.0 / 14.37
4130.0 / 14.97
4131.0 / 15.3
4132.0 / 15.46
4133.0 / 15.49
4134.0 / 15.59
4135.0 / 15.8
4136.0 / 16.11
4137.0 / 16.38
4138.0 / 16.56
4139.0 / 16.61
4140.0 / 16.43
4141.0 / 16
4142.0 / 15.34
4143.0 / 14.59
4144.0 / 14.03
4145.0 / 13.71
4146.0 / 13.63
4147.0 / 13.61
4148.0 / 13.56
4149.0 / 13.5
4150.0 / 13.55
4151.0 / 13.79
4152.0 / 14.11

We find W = 3.4 angstrom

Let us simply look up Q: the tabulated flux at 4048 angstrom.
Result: 15.93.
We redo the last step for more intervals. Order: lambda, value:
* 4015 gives 15.19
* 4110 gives 12.07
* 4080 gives 13.8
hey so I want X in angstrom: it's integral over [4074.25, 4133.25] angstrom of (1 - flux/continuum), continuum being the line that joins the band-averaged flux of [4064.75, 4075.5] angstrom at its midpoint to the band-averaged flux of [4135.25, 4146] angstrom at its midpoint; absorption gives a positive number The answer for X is 6.32 angstrom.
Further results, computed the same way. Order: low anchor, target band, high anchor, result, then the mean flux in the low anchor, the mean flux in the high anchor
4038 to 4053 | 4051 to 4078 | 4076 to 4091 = 0.66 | 14.4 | 13.6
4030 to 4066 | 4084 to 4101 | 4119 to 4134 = 1.51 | 14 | 14.3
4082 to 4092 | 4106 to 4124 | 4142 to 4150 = 0.90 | 13.4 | 13.9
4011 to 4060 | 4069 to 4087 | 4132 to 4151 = 1.09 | 14.5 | 15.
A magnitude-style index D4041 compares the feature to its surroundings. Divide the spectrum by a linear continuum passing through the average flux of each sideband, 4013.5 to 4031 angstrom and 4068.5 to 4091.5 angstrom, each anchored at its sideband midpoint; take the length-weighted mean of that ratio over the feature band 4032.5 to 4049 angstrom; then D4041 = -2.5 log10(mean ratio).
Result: 0.02 mag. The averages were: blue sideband 15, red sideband 13.8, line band 14.4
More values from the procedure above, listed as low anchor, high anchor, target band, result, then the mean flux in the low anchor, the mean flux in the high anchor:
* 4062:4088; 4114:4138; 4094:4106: 0.22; 13.7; 14.4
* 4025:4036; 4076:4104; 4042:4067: 0.00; 14.2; 12.9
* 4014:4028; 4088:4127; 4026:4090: 0.01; 15.2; 12.6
